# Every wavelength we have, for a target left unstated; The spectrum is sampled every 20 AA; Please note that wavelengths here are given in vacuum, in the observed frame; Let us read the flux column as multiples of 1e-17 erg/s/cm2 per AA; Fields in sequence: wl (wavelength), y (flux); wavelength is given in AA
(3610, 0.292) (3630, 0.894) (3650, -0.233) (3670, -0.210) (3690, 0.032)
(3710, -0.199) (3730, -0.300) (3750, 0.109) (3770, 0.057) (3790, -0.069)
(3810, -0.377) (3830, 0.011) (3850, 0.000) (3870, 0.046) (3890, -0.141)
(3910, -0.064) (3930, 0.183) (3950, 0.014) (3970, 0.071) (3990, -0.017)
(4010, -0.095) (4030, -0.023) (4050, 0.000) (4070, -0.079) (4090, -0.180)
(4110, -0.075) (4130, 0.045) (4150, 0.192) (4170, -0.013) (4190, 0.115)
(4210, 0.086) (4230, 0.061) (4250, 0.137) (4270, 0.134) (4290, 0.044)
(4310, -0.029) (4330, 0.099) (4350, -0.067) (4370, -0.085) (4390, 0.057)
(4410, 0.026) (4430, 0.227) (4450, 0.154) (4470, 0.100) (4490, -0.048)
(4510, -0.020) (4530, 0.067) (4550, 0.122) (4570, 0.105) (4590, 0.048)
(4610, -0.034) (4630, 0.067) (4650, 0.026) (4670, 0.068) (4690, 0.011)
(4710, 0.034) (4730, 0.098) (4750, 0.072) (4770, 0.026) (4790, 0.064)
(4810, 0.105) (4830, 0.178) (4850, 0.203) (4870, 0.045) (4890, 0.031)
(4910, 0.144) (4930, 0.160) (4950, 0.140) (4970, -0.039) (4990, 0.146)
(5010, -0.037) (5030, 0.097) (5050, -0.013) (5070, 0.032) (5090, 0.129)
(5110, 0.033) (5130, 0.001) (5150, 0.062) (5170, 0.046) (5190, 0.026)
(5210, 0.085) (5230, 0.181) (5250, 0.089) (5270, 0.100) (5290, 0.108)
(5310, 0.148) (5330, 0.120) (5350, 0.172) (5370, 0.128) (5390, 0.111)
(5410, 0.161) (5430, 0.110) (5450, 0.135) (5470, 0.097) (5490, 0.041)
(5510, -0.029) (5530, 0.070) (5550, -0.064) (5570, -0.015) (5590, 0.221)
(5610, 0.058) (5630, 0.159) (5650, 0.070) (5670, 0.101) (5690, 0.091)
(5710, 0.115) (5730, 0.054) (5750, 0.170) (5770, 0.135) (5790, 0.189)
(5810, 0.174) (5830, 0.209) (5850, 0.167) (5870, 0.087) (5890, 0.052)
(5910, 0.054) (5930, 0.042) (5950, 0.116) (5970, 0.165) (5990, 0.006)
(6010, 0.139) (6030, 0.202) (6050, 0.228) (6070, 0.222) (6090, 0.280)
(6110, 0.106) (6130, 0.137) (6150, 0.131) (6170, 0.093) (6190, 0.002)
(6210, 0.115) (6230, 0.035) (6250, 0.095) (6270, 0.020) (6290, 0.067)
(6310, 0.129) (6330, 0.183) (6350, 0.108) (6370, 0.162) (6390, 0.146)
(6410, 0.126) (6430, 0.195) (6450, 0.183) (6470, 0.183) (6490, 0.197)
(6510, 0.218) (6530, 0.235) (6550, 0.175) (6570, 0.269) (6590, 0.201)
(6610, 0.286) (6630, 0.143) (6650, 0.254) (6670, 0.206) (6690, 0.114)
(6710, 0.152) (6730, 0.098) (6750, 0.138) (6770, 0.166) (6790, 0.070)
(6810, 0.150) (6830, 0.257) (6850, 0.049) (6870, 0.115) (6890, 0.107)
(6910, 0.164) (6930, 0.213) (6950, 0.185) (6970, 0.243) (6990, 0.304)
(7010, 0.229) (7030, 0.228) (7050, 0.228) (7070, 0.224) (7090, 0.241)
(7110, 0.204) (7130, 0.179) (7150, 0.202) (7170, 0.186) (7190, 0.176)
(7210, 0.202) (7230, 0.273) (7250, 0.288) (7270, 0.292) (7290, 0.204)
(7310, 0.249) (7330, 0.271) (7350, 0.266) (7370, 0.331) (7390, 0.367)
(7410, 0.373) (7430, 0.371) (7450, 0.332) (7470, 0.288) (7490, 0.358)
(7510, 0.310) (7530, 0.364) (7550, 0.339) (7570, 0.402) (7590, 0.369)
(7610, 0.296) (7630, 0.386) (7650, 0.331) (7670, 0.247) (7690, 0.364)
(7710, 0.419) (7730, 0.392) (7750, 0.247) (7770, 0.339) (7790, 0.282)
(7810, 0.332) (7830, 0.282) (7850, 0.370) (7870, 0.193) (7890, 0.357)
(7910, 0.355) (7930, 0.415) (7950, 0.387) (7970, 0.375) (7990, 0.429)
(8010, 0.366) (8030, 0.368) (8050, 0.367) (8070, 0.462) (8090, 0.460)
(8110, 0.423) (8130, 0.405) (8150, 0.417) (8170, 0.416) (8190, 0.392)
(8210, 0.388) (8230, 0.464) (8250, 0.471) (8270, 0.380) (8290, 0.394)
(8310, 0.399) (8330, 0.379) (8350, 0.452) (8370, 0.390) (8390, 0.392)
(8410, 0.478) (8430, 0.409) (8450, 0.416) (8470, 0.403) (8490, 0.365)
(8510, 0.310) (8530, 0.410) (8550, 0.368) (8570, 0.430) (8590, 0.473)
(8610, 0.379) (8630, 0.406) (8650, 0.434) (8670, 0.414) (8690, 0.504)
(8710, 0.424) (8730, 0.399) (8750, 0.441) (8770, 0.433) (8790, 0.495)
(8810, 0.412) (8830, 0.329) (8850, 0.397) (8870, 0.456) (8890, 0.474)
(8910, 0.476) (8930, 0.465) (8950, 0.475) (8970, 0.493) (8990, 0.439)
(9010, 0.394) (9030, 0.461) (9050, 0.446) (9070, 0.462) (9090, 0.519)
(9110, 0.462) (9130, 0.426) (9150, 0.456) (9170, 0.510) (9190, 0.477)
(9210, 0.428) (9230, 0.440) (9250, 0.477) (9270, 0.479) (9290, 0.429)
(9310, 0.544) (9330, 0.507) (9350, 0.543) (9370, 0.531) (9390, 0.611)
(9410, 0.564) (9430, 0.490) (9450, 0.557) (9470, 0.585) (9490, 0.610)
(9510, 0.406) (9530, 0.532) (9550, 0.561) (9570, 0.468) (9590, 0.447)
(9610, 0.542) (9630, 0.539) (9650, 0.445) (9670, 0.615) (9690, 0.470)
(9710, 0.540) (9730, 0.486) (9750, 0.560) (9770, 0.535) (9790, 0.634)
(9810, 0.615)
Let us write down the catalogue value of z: 0.000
